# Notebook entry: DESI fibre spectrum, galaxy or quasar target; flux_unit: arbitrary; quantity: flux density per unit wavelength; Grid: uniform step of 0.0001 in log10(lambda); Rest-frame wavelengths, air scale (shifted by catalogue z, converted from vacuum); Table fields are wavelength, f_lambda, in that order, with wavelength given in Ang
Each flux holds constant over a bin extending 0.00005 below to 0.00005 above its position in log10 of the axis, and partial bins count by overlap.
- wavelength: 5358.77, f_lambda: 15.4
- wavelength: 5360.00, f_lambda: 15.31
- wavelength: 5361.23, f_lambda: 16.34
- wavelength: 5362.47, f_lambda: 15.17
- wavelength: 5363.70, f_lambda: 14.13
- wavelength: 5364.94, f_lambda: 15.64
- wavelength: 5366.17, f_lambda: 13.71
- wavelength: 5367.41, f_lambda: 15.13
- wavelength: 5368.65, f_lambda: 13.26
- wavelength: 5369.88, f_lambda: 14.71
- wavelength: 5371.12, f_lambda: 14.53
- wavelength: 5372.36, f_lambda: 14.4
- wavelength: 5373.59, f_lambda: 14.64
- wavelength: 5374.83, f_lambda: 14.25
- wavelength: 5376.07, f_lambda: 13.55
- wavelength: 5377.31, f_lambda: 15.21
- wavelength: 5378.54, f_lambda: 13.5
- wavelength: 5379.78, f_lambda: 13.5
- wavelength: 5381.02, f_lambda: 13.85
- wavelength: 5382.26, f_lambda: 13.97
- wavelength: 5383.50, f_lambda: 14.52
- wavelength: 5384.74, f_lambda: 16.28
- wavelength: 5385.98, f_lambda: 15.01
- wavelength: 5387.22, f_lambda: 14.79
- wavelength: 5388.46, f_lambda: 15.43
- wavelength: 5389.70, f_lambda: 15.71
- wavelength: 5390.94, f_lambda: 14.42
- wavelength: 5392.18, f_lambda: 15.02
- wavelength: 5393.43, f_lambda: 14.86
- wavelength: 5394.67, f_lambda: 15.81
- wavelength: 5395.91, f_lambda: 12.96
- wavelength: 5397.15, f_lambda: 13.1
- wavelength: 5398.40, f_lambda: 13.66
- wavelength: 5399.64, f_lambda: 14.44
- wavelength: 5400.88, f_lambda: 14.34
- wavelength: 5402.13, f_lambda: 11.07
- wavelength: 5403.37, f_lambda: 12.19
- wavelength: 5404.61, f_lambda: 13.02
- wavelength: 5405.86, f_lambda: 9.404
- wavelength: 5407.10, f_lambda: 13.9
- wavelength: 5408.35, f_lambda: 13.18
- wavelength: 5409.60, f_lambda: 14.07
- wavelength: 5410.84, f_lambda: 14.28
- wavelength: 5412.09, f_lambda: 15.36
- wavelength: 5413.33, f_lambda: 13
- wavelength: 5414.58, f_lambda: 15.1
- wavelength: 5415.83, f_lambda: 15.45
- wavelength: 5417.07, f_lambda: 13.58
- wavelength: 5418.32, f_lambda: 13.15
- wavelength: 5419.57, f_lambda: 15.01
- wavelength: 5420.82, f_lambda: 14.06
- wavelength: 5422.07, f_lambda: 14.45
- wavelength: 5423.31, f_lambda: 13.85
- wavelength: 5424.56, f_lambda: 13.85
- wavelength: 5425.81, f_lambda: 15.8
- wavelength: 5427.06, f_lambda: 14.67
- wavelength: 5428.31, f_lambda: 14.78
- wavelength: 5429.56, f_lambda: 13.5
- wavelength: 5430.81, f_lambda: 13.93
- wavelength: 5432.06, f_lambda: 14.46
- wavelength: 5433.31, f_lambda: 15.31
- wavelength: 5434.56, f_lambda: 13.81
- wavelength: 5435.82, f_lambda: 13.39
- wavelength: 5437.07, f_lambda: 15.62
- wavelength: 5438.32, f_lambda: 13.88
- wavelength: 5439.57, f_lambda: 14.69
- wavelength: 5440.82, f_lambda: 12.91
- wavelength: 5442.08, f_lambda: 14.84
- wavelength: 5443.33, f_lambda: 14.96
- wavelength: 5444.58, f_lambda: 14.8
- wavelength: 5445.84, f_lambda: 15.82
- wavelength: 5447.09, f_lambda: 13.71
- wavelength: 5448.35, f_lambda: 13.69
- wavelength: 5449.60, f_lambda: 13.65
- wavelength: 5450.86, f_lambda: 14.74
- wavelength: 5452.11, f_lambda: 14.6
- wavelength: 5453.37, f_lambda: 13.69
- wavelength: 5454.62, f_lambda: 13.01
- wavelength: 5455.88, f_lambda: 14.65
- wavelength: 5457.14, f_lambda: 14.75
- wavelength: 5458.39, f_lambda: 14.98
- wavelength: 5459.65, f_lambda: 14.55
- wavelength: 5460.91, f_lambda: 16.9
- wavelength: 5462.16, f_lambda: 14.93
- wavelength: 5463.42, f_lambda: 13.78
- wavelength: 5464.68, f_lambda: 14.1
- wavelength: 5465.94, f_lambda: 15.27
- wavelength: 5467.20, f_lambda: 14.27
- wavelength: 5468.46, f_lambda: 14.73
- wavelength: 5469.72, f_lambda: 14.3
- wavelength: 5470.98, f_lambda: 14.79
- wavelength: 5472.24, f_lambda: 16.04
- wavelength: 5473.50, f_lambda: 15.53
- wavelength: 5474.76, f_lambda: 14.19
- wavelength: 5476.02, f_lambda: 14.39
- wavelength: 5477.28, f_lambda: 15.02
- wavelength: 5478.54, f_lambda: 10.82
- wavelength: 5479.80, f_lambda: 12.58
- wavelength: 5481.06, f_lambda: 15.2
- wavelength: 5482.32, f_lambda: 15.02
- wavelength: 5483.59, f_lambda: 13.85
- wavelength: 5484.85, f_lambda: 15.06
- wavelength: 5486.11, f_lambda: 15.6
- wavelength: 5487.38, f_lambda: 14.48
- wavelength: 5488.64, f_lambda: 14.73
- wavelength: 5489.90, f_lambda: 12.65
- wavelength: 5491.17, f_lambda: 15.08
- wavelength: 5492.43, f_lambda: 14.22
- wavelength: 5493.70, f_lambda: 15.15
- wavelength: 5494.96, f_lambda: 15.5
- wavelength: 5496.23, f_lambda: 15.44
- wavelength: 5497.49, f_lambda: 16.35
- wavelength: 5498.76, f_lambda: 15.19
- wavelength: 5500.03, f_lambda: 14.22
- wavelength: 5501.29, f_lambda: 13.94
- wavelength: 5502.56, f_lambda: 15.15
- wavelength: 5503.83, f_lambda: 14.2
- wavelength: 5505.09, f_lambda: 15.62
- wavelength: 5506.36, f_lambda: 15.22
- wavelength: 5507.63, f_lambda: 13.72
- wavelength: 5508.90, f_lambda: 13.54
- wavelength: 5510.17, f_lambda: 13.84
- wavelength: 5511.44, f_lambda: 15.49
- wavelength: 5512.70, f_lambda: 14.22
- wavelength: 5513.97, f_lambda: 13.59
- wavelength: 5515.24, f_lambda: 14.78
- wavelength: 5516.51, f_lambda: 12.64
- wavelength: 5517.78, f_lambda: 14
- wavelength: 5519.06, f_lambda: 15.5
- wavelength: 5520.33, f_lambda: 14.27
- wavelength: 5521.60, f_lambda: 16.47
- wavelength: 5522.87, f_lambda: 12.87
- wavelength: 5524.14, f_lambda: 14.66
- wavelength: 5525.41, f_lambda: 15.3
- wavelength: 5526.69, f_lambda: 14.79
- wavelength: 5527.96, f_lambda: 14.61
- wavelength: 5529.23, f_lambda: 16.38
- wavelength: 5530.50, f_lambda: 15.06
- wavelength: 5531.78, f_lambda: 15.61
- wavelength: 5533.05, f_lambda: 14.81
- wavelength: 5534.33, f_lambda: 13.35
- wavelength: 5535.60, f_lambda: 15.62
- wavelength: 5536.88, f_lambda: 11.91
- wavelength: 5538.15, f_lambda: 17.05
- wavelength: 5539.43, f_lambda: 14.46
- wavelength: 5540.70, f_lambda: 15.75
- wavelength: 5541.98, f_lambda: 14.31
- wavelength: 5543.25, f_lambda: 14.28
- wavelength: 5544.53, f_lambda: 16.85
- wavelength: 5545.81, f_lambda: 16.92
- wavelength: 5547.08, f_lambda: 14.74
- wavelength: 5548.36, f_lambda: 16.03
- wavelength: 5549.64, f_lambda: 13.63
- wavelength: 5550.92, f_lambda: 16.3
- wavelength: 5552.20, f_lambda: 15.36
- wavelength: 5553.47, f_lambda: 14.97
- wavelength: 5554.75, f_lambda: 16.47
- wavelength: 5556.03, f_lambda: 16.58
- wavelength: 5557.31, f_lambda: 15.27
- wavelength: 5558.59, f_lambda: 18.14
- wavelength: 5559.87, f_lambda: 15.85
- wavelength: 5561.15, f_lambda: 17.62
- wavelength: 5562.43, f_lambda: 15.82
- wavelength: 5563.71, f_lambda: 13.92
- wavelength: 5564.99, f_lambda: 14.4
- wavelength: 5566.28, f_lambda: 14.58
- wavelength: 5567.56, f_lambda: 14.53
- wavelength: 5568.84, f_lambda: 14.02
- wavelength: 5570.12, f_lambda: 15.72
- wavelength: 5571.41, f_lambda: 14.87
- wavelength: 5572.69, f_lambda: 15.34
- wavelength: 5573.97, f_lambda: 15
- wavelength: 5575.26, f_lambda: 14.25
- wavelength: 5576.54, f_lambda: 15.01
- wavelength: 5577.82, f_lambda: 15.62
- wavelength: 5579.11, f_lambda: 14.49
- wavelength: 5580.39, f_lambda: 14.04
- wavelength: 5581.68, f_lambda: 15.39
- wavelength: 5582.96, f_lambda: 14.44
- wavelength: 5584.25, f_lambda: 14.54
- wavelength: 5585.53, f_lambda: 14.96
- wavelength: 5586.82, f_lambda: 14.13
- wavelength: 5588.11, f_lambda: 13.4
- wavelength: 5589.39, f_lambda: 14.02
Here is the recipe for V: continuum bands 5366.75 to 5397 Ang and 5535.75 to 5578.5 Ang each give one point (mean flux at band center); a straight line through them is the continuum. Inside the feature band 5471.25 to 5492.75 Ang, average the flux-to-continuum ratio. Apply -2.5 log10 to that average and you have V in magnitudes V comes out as 0.04 mag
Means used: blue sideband 14.5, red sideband 15.3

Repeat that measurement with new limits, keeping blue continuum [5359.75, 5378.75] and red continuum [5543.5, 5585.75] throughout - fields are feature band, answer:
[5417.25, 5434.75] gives 0.04 mag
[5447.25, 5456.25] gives 0.07 mag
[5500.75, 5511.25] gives 0.05 mag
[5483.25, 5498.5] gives 0.01 mag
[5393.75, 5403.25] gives 0.09 mag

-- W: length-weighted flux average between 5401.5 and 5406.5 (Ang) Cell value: 11.4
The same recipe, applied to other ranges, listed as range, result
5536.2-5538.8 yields 14.5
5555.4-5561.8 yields 16.7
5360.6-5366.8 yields 15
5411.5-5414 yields 14.2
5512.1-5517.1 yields 13.8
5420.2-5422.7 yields 14.3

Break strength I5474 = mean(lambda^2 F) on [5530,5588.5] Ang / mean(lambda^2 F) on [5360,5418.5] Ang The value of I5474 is 1.1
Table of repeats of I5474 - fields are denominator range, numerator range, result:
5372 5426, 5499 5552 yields 1.10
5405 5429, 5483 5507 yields 1.09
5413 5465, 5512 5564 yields 1.09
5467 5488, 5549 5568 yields 1.11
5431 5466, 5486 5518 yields 1.03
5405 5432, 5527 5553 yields 1.13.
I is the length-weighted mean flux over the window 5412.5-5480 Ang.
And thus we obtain 14.4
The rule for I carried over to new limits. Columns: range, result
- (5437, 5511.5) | 14.5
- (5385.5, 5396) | 15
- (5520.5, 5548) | 15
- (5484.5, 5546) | 14.8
